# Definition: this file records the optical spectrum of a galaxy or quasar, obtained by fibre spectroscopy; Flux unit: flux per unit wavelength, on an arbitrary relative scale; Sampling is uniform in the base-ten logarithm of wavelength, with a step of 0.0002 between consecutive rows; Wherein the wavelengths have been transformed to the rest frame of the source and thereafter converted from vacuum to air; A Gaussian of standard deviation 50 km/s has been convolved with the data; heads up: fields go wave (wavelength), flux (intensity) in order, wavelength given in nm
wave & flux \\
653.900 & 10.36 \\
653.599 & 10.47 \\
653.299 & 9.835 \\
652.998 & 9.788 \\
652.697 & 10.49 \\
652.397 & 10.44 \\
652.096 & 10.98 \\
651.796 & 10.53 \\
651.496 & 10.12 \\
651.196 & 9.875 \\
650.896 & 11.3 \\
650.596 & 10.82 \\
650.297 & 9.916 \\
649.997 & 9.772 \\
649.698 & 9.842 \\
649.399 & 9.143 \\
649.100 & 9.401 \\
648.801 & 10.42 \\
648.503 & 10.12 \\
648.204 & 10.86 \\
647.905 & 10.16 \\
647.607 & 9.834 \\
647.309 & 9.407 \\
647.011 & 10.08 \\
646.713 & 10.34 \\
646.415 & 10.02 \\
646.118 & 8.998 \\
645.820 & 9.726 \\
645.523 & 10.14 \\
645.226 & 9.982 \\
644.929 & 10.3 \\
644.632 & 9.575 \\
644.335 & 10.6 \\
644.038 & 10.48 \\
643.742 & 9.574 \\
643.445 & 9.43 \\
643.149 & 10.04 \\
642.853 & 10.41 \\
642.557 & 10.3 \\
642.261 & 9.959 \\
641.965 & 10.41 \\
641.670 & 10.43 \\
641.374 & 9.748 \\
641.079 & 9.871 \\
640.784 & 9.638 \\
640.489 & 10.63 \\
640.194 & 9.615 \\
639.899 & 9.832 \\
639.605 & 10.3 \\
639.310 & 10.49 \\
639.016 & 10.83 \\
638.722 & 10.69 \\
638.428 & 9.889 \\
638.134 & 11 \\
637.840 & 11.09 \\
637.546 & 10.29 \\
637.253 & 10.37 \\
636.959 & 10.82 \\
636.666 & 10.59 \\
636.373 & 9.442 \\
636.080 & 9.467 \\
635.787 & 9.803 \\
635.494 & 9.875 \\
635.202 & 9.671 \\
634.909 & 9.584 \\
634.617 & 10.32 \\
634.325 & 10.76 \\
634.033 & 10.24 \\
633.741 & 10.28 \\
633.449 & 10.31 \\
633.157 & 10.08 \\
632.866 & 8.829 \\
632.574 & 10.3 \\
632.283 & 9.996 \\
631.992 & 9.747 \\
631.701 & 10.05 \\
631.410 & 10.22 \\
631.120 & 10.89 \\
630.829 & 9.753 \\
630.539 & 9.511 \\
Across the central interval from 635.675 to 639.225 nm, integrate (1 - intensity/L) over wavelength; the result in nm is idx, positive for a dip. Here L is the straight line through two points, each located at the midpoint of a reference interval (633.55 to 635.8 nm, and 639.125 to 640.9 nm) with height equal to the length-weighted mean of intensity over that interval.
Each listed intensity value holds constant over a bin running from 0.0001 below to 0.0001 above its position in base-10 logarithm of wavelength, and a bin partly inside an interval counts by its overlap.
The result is -0.09 nm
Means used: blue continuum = 10.1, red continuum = 10.1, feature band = 10.4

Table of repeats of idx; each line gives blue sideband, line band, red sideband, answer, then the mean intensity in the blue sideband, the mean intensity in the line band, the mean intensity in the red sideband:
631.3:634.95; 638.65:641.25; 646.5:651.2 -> -0.03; 10.1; 10.2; 10.1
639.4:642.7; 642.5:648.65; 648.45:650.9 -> 0.02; 10.1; 10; 10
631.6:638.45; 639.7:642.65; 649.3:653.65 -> 0.03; 10.1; 10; 10.2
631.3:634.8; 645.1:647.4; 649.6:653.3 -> 0.09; 10.1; 9.85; 10.3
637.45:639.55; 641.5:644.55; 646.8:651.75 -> 0.07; 10.6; 10.1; 10.1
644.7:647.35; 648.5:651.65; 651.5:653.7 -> 0.03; 9.9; 10.1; 10.3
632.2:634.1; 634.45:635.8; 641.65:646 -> 0.02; 9.99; 9.87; 10.1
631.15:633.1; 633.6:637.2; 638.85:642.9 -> -0.02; 9.93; 10.1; 10.2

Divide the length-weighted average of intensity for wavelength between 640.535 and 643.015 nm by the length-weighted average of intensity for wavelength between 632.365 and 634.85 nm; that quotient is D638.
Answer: 1.00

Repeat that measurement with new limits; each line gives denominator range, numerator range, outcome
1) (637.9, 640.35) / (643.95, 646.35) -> 0.96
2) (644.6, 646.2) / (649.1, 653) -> 1.04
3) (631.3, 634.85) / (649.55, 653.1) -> 1.02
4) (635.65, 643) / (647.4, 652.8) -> 1.00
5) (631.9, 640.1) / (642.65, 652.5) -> 0.99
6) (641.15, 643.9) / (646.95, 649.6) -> 0.99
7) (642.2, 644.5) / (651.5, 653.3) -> 1.03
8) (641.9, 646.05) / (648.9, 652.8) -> 1.02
